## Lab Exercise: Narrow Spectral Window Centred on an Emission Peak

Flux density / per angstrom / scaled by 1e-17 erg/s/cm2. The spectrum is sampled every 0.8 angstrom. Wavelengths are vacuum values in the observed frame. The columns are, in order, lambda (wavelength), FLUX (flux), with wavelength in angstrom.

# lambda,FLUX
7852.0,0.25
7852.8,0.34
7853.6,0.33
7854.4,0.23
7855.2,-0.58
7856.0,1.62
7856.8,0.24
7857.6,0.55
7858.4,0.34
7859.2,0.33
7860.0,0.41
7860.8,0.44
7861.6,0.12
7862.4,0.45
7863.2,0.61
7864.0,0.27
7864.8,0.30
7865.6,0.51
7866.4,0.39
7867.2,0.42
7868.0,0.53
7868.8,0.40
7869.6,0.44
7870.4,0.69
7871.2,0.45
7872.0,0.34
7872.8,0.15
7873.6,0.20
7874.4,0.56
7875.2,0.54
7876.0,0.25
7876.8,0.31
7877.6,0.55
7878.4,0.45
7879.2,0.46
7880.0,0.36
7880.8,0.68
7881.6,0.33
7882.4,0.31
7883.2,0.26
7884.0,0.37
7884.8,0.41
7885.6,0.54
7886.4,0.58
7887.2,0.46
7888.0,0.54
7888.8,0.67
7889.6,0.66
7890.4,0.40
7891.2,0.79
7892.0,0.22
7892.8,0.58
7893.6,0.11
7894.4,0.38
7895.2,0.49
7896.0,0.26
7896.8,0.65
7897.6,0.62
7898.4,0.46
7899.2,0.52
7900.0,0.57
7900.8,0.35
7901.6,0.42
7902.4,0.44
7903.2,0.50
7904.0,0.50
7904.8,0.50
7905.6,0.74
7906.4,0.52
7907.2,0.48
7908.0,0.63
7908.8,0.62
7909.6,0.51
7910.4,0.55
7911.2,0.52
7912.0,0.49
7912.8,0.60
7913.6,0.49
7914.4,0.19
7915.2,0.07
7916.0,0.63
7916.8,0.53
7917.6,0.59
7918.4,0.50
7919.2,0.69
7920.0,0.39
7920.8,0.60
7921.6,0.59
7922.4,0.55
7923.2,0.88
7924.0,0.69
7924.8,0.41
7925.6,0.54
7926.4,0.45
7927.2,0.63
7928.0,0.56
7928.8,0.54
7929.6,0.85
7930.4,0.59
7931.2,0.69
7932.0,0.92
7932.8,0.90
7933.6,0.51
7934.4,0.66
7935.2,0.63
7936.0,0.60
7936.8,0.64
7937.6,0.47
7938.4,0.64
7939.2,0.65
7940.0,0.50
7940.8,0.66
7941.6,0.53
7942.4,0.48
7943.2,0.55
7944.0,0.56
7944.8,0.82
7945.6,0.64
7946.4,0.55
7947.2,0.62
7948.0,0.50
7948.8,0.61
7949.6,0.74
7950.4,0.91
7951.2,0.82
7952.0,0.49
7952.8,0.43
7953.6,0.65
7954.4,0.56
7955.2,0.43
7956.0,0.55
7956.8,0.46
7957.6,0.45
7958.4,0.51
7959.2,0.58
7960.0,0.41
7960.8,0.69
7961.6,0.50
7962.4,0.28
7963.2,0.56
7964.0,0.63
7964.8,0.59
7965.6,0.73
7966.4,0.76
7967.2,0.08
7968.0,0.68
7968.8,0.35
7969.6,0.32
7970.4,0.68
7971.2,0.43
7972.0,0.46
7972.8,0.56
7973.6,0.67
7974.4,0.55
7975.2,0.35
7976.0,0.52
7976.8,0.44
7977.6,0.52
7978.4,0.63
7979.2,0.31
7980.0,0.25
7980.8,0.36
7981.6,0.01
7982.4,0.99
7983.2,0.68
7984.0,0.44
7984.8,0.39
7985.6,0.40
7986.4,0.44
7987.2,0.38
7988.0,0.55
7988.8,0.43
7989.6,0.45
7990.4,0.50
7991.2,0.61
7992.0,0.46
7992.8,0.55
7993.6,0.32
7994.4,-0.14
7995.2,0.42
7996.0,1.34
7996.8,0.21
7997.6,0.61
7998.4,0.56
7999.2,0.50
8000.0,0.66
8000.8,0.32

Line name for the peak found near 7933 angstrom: Mg II 2798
